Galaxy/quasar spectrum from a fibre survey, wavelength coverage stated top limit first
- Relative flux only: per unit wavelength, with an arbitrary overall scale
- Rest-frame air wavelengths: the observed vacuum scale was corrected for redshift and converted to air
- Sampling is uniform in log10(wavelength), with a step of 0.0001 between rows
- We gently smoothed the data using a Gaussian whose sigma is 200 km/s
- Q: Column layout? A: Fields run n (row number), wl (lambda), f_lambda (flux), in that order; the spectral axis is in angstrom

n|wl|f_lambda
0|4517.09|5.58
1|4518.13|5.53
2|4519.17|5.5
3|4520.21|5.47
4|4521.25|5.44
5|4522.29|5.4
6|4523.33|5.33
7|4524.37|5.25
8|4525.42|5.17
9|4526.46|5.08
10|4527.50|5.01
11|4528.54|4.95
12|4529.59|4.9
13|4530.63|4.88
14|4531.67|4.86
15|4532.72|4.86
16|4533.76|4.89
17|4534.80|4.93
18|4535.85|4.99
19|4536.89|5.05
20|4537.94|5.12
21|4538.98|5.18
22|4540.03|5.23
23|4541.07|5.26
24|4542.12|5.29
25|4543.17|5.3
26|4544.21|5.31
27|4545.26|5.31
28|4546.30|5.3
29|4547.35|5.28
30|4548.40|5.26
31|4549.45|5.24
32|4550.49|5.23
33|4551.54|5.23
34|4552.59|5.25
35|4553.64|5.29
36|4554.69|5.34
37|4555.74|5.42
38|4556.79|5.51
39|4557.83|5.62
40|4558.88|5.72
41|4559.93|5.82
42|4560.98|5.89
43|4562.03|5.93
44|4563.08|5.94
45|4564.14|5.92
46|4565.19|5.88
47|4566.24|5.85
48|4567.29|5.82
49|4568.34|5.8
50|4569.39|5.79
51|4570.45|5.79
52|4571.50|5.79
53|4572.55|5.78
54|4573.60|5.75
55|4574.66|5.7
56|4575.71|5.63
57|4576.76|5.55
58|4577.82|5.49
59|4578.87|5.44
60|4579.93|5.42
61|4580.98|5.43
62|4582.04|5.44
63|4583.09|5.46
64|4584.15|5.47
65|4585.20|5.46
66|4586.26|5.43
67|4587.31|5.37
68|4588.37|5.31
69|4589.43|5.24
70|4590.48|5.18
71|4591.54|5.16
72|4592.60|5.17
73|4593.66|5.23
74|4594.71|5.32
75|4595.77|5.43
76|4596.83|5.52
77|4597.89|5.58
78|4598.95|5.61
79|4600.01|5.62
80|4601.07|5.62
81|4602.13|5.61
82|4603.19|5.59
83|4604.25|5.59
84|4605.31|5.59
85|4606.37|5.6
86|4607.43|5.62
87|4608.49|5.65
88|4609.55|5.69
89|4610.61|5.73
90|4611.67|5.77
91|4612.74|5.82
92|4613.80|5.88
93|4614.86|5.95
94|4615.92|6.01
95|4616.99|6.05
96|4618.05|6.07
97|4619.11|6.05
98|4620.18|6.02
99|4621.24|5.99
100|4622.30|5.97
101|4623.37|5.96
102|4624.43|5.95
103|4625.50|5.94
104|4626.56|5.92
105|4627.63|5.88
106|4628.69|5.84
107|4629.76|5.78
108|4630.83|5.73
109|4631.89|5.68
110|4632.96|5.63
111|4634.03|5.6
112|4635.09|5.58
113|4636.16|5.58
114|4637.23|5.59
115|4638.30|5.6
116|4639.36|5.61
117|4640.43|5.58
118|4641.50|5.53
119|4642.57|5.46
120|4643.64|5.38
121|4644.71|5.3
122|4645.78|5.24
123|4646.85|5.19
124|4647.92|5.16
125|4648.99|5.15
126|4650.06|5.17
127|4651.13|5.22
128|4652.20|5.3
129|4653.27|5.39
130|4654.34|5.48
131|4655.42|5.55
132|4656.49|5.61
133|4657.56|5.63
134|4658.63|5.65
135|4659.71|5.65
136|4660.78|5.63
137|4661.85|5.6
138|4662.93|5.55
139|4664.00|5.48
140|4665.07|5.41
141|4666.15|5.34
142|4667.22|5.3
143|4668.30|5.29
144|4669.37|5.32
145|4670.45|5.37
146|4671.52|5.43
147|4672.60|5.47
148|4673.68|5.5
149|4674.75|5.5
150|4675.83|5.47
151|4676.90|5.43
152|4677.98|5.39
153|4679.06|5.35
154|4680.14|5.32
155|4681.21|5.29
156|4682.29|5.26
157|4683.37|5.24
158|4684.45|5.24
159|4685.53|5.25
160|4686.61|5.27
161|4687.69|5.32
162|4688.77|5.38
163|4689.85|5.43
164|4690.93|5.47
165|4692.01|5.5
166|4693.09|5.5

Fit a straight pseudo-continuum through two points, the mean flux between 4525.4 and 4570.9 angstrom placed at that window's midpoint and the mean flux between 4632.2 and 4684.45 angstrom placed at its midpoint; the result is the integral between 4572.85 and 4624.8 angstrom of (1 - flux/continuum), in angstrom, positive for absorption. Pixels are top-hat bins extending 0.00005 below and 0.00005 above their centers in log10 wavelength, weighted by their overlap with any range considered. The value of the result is -2.2 angstrom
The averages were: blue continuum 5.36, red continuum 5.43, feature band 5.62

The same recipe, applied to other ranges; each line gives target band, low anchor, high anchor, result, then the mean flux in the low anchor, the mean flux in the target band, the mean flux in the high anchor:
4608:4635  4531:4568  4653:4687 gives -2.2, 5.38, 5.86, 5.43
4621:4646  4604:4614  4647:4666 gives -0.5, 5.69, 5.68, 5.44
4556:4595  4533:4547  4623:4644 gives -1.6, 5.16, 5.58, 5.69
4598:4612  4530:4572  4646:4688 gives -0.6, 5.41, 5.64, 5.39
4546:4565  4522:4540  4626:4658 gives -1.4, 5.05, 5.52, 5.51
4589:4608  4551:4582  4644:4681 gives 0.3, 5.64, 5.46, 5.41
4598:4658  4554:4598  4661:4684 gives -1.9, 5.56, 5.65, 5.4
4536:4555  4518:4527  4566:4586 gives 0.8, 5.35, 5.24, 5.62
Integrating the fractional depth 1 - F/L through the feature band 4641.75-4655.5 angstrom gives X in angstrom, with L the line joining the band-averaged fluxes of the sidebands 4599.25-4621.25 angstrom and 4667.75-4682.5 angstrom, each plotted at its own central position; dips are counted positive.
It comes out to 0.6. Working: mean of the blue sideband 5.78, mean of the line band 5.3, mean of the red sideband 5.39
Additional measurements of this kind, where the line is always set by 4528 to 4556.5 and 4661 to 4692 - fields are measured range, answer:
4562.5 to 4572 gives -1.18 angstrom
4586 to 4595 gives -0.04 angstrom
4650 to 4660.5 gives -0.26 angstrom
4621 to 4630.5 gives -1.09 angstrom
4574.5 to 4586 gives -0.60 angstrom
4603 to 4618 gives -1.41 angstrom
